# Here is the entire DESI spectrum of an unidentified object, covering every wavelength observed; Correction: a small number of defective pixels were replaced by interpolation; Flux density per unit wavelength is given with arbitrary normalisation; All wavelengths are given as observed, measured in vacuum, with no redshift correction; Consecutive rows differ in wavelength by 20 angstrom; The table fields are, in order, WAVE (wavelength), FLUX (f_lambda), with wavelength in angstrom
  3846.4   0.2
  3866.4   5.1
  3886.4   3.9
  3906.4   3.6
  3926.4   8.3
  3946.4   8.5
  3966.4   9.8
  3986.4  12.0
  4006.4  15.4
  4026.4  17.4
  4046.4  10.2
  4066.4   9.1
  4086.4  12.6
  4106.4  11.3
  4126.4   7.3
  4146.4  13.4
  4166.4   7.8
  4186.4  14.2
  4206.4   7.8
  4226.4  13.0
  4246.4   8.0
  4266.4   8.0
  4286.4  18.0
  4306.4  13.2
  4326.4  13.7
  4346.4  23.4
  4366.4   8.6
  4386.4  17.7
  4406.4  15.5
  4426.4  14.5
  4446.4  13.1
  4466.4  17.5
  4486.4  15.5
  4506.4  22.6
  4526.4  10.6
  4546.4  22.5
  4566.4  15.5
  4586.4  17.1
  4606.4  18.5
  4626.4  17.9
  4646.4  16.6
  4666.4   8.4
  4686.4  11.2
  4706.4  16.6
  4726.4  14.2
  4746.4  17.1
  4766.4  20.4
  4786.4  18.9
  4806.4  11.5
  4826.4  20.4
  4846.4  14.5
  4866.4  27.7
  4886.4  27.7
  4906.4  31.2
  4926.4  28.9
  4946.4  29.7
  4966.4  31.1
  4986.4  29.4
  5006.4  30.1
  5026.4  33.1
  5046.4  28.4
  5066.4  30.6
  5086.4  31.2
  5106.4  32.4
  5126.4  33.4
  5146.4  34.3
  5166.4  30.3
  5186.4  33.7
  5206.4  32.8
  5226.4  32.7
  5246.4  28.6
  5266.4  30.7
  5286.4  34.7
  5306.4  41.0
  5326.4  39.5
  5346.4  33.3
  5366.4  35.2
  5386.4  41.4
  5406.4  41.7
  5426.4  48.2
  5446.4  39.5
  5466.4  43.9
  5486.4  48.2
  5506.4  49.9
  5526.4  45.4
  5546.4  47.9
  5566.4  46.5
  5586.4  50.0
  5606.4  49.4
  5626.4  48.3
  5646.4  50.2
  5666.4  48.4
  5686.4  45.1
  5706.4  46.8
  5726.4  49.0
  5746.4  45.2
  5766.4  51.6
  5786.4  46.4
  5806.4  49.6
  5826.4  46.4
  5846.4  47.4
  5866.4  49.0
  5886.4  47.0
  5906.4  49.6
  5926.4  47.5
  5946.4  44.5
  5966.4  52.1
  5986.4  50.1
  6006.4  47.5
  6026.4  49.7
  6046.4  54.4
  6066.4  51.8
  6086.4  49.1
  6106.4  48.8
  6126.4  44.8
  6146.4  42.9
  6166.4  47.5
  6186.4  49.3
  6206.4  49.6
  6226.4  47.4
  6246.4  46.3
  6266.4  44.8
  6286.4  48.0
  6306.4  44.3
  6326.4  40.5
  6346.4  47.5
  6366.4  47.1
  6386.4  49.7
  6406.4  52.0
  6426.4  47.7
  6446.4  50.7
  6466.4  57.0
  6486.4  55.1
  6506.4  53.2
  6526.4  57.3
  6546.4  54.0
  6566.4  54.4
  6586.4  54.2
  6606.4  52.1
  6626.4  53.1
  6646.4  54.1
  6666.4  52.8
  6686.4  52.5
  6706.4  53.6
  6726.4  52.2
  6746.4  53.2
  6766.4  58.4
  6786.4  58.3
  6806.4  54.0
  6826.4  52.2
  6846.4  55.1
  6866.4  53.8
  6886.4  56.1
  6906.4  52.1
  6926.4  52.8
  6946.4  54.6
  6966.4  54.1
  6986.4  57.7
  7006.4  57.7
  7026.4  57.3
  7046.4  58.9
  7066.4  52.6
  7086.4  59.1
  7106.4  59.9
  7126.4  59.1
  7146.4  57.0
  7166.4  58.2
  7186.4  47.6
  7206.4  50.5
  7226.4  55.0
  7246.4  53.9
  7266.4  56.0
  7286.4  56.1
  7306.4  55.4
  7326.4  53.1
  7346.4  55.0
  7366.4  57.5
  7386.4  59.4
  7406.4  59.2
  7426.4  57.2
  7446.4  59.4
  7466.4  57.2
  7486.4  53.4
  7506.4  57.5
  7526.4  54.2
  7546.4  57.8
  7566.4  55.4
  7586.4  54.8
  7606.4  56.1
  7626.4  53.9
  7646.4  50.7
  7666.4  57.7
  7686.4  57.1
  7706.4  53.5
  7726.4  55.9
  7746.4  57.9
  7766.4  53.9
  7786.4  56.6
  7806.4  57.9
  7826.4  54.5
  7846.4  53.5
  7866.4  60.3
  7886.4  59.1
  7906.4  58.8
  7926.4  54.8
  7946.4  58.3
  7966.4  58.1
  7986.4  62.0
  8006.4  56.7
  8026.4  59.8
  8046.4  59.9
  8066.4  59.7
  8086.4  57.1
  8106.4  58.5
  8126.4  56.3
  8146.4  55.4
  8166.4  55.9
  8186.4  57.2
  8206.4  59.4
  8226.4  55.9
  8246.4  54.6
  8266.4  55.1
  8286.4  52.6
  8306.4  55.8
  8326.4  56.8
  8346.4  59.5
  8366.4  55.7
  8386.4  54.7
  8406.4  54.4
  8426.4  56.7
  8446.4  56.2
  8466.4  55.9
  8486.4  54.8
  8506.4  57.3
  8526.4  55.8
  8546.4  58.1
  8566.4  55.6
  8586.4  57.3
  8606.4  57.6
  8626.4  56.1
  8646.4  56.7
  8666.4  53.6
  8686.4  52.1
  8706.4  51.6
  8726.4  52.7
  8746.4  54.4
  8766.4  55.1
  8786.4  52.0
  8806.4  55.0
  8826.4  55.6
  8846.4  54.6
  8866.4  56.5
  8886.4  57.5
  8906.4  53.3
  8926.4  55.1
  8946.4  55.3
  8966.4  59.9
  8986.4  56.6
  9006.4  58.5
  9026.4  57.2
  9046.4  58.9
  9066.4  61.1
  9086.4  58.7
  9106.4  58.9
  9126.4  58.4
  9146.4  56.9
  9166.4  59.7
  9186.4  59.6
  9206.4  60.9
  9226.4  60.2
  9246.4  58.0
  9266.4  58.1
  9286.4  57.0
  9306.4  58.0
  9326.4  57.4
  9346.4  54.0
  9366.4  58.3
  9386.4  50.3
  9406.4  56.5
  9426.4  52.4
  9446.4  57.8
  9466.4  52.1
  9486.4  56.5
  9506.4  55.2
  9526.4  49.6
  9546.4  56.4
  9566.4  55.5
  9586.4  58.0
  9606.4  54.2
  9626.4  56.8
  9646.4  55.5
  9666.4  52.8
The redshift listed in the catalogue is 0.221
